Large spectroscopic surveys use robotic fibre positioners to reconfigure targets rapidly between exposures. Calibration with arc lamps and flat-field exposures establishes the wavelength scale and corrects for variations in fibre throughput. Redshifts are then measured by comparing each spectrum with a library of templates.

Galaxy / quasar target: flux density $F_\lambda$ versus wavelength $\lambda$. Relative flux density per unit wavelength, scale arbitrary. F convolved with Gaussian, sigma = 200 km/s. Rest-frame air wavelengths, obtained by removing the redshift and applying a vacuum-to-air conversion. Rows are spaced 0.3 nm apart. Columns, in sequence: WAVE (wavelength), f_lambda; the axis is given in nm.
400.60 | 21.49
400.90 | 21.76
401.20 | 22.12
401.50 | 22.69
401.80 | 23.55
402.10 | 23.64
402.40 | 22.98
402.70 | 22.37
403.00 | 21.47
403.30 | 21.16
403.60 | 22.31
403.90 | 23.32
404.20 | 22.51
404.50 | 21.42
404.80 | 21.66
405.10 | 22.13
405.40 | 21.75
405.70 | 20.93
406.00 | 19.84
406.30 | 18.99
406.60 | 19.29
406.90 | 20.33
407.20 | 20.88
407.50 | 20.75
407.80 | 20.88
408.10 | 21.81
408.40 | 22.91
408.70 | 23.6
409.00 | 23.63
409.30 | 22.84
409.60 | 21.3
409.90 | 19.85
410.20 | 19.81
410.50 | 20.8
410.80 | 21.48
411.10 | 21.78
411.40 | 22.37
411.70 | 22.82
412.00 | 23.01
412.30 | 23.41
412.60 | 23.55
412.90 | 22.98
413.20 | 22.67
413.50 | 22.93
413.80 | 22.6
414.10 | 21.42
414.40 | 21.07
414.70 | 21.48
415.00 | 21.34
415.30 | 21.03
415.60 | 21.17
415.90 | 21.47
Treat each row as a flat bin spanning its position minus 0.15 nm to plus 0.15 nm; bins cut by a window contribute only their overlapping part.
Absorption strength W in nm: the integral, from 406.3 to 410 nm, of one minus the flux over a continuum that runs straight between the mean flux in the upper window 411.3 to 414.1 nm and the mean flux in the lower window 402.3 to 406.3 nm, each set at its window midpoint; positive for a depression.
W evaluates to 0.14 nm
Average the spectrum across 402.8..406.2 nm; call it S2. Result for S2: 21.7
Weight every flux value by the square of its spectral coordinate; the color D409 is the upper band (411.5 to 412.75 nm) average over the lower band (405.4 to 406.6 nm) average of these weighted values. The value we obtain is 1.19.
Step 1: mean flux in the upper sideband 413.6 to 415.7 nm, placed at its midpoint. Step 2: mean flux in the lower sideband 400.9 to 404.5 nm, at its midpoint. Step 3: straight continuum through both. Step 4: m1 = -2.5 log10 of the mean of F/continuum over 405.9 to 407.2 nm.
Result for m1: 0.12 mag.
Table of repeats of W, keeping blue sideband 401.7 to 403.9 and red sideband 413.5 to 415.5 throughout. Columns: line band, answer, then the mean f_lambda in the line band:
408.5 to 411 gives 0.03 nm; 21.7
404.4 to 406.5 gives 0.13 nm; 20.9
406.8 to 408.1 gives 0.08 nm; 20.9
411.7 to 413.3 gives -0.10 nm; 23.1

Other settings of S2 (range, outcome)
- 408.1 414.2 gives 22.3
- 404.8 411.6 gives 21.3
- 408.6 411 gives 21.6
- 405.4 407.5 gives 20.2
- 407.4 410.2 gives 21.9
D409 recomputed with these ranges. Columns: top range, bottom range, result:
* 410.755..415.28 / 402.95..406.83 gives 1.09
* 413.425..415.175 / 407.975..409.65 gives 0.98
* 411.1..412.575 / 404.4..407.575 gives 1.14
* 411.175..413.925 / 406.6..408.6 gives 1.11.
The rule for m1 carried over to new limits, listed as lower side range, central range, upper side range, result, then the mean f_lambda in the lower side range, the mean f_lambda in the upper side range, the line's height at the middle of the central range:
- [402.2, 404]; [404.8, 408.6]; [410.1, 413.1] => 0.07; 22.3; 22.2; 22.3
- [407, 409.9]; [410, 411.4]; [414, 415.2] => 0.03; 21.9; 21.3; 21.7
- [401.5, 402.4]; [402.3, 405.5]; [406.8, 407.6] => 0.01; 23.3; 20.7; 22.3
